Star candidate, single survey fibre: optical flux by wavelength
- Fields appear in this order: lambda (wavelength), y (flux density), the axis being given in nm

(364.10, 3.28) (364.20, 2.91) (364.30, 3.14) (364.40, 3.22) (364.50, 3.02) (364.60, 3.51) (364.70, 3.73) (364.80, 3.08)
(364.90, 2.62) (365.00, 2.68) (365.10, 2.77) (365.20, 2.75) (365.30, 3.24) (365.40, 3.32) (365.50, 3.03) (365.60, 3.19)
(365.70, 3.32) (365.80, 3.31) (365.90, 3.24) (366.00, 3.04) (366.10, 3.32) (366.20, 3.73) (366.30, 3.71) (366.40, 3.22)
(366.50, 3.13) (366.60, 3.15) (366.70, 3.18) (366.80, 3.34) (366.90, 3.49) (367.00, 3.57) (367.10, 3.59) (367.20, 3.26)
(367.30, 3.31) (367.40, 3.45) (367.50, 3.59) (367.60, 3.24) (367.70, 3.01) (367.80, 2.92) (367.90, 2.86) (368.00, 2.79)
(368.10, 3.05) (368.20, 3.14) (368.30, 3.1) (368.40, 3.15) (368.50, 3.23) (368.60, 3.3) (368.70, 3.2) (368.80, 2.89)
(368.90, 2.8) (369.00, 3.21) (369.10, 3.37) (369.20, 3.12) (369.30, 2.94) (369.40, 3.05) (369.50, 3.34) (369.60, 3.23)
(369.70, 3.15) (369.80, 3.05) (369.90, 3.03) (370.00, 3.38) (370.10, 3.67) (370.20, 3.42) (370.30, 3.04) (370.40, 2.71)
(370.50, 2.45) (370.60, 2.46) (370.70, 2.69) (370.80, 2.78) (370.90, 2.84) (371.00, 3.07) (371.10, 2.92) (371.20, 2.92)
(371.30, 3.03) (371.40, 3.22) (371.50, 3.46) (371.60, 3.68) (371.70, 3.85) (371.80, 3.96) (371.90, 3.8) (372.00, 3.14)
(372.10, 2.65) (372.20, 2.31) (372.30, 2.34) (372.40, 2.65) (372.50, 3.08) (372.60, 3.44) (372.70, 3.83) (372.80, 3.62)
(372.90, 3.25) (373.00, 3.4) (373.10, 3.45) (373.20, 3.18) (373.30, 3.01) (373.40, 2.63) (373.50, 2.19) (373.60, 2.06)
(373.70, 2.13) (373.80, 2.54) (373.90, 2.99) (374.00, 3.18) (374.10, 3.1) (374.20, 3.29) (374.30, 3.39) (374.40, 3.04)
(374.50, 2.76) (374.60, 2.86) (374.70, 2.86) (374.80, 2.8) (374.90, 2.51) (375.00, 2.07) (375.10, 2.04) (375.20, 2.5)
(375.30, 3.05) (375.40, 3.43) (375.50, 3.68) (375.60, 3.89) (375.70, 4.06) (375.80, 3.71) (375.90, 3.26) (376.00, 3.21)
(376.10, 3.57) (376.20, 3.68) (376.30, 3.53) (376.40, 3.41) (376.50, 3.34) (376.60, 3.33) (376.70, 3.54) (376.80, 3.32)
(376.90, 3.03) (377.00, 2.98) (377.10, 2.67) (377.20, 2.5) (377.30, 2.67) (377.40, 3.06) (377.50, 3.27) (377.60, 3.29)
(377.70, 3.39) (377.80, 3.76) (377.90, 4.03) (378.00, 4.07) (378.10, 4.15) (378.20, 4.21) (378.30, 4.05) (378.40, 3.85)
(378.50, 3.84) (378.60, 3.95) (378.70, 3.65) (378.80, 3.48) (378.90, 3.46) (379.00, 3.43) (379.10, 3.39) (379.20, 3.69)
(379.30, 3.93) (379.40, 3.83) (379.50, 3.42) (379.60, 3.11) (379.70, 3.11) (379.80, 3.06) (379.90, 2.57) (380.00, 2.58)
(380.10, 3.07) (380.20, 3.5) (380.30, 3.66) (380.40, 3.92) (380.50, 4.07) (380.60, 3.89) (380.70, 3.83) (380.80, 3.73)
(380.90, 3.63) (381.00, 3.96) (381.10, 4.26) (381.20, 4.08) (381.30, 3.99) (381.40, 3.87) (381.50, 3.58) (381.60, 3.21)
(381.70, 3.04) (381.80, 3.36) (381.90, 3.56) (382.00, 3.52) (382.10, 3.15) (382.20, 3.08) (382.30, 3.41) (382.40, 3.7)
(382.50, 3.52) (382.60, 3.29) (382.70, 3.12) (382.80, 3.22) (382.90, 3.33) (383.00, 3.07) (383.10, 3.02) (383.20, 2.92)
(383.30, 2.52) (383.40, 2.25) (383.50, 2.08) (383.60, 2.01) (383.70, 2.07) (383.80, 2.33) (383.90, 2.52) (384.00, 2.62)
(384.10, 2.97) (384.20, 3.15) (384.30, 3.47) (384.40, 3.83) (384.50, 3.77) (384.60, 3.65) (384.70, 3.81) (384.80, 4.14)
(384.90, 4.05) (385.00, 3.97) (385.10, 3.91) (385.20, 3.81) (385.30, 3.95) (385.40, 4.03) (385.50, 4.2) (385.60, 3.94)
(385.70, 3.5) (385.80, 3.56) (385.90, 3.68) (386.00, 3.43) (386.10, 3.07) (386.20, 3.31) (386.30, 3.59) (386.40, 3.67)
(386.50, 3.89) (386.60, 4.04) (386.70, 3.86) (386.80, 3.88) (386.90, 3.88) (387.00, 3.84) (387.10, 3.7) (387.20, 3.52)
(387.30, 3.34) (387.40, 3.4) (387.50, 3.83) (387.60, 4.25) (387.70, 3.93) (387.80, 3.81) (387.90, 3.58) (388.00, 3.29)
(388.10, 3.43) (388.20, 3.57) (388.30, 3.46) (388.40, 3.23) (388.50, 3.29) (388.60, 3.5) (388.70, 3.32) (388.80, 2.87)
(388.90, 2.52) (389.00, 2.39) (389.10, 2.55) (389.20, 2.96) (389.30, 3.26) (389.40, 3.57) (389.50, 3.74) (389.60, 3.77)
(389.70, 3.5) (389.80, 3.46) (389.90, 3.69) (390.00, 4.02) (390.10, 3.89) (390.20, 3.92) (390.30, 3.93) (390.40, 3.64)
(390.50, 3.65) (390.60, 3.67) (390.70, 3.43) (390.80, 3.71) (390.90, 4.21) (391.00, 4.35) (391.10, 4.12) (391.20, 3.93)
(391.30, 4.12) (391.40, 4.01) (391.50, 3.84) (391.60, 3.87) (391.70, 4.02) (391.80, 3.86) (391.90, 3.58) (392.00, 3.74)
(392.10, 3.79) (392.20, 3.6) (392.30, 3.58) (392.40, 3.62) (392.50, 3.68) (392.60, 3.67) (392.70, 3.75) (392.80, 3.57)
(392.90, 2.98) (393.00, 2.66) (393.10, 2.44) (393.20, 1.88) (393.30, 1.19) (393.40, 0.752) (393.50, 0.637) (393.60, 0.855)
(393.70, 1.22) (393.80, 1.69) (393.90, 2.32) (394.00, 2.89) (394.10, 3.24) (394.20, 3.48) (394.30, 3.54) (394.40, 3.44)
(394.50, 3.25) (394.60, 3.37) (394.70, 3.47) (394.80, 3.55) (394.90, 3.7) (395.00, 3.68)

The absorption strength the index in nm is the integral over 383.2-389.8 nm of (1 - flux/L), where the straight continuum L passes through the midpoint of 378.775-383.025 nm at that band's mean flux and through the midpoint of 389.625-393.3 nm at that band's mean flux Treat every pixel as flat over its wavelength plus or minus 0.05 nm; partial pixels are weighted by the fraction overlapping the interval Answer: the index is 0.27 nm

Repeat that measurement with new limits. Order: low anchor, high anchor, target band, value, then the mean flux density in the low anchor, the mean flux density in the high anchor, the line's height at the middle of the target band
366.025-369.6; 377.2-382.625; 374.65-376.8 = 0.14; 3.22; 3.55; 3.44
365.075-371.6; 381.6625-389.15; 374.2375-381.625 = -0.30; 3.15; 3.38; 3.28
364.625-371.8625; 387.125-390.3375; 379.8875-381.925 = -0.16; 3.17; 3.46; 3.35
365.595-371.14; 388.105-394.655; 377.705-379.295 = -0.30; 3.16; 3.25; 3.2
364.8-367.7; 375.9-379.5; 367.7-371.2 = 0.29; 3.24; 3.5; 3.31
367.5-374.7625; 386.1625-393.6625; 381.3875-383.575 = 0.09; 3.06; 3.42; 3.28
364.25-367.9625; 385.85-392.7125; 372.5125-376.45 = 0.32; 3.22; 3.62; 3.37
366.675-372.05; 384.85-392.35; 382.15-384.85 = 0.35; 3.17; 3.66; 3.53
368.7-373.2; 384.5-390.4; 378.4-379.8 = -0.08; 3.13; 3.61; 3.37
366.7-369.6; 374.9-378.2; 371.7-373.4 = 0.03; 3.19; 3.3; 3.25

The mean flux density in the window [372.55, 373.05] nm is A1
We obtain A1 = 3.51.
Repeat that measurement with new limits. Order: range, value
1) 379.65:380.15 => 2.88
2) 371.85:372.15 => 3.2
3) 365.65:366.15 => 3.25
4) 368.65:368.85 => 3.04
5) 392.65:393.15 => 3.08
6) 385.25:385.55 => 4.06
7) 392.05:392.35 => 3.66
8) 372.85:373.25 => 3.32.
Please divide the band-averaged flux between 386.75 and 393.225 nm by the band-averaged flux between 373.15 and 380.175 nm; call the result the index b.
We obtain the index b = 1.1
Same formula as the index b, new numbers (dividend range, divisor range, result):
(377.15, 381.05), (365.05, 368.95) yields 1.11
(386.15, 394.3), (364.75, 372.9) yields 1.06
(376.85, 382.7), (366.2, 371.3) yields 1.12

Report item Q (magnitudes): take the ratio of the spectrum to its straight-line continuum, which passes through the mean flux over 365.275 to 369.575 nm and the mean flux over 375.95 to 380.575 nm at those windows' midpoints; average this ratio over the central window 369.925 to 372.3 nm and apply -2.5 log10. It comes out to 0.071 mag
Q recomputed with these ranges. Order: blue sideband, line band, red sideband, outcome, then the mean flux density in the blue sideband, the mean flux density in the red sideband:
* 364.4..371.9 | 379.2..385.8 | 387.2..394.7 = -0.05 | 3.17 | 3.3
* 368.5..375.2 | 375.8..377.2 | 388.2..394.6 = -0.07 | 3.01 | 3.25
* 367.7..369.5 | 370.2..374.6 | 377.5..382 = 0.08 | 3.07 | 3.62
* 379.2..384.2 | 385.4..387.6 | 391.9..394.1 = -0.23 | 3.26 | 2.63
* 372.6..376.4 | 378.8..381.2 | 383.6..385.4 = -0.09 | 3.08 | 3.39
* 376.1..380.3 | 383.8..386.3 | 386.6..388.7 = 0.00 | 3.42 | 3.63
